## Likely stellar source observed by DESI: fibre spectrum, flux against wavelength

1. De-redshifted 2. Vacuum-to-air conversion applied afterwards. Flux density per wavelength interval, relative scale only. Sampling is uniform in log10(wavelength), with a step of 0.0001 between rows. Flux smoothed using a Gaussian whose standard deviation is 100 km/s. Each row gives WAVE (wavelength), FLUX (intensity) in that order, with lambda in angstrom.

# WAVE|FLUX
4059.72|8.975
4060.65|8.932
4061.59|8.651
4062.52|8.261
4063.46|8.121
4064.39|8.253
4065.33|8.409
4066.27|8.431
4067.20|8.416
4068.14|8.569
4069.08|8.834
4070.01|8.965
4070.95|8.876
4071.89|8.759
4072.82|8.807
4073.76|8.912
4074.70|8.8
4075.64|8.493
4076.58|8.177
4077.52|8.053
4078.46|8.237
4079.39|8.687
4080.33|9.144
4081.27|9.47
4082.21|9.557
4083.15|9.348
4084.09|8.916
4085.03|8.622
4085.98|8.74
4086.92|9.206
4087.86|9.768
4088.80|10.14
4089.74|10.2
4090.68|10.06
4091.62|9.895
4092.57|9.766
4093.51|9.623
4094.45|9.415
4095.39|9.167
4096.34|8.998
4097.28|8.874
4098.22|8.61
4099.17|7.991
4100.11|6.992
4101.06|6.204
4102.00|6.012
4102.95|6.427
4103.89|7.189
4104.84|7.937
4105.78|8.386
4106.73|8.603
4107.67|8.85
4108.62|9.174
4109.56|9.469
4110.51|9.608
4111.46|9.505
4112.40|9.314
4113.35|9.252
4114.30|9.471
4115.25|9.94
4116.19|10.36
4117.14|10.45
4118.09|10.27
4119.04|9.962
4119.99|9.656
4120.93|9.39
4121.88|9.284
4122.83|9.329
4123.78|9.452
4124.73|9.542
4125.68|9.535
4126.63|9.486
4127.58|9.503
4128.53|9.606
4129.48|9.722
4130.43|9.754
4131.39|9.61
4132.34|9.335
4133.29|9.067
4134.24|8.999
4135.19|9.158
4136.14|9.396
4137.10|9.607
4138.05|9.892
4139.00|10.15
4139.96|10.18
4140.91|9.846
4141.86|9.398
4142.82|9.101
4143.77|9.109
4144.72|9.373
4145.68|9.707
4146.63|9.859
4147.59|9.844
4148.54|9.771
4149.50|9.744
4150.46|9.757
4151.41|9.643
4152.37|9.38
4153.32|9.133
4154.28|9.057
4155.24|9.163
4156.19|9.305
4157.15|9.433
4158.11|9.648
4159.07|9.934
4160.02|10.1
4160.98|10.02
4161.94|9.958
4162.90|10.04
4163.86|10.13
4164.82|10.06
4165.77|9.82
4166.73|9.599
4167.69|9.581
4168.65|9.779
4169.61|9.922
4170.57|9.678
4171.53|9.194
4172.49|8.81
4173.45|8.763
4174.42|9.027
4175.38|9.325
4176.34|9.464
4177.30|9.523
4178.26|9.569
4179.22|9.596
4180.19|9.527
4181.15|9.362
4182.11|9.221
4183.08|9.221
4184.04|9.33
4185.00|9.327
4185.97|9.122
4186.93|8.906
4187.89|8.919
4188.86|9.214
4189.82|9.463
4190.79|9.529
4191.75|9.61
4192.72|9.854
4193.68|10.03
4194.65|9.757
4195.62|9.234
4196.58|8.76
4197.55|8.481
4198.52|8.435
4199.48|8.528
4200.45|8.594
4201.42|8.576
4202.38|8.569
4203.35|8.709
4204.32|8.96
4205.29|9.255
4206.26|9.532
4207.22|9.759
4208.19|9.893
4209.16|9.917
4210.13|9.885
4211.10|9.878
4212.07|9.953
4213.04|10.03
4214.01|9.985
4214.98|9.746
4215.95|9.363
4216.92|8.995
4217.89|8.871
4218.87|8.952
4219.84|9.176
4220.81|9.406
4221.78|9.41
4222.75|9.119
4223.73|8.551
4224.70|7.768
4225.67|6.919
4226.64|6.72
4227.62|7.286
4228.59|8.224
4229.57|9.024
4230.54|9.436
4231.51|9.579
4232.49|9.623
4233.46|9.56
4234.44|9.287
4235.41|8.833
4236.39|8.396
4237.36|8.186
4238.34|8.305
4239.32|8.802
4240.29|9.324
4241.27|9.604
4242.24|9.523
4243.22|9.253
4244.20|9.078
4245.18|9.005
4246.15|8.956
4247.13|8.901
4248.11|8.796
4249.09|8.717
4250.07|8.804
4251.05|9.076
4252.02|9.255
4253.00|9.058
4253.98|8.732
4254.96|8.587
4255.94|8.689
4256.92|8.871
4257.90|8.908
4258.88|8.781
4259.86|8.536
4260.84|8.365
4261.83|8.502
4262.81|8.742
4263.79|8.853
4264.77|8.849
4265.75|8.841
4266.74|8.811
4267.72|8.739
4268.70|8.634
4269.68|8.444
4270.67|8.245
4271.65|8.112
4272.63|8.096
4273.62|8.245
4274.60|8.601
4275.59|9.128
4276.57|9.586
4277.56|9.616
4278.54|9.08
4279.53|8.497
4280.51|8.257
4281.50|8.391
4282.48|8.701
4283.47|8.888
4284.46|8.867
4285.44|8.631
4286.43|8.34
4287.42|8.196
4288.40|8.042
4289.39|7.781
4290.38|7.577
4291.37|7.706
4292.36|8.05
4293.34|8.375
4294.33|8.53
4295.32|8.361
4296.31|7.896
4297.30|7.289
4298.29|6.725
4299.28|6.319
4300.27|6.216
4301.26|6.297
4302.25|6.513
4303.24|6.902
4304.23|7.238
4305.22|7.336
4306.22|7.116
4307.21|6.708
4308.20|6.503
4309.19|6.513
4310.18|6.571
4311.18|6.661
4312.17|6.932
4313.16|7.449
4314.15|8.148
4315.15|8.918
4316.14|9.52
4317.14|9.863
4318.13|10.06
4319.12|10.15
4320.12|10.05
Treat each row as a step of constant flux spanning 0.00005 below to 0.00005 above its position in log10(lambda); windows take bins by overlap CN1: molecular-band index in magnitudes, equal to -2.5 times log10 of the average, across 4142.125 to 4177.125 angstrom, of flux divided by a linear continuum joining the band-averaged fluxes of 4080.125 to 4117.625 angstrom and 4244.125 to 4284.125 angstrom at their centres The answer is -0.079 mag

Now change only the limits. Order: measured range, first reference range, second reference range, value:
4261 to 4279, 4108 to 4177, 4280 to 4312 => -0.11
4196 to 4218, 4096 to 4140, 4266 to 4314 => -0.10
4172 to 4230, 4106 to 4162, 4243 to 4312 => -0.02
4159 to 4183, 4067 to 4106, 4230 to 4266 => -0.09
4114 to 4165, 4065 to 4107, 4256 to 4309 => -0.13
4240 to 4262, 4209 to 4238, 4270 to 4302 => -0.04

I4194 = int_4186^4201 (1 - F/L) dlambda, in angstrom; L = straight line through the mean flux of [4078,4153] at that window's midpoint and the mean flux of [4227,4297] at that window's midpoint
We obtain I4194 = -0.34 angstrom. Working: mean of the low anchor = 9.24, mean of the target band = 9.15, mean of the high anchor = 8.69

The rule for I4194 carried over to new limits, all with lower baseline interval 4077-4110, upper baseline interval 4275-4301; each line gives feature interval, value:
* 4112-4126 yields -1.7 angstrom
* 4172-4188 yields -1.4 angstrom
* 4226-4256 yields -2.0 angstrom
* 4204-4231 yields -2.2 angstrom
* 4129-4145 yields -1.7 angstrom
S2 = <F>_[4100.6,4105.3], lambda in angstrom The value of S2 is 6.75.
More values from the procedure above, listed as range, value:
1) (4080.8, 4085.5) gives 9.18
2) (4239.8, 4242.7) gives 9.51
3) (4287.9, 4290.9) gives 7.8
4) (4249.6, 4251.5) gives 8.93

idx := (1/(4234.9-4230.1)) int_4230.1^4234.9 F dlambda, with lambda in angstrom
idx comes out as 9.5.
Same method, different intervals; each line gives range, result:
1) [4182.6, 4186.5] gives 9.26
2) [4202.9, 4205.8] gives 8.97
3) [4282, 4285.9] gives 8.77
